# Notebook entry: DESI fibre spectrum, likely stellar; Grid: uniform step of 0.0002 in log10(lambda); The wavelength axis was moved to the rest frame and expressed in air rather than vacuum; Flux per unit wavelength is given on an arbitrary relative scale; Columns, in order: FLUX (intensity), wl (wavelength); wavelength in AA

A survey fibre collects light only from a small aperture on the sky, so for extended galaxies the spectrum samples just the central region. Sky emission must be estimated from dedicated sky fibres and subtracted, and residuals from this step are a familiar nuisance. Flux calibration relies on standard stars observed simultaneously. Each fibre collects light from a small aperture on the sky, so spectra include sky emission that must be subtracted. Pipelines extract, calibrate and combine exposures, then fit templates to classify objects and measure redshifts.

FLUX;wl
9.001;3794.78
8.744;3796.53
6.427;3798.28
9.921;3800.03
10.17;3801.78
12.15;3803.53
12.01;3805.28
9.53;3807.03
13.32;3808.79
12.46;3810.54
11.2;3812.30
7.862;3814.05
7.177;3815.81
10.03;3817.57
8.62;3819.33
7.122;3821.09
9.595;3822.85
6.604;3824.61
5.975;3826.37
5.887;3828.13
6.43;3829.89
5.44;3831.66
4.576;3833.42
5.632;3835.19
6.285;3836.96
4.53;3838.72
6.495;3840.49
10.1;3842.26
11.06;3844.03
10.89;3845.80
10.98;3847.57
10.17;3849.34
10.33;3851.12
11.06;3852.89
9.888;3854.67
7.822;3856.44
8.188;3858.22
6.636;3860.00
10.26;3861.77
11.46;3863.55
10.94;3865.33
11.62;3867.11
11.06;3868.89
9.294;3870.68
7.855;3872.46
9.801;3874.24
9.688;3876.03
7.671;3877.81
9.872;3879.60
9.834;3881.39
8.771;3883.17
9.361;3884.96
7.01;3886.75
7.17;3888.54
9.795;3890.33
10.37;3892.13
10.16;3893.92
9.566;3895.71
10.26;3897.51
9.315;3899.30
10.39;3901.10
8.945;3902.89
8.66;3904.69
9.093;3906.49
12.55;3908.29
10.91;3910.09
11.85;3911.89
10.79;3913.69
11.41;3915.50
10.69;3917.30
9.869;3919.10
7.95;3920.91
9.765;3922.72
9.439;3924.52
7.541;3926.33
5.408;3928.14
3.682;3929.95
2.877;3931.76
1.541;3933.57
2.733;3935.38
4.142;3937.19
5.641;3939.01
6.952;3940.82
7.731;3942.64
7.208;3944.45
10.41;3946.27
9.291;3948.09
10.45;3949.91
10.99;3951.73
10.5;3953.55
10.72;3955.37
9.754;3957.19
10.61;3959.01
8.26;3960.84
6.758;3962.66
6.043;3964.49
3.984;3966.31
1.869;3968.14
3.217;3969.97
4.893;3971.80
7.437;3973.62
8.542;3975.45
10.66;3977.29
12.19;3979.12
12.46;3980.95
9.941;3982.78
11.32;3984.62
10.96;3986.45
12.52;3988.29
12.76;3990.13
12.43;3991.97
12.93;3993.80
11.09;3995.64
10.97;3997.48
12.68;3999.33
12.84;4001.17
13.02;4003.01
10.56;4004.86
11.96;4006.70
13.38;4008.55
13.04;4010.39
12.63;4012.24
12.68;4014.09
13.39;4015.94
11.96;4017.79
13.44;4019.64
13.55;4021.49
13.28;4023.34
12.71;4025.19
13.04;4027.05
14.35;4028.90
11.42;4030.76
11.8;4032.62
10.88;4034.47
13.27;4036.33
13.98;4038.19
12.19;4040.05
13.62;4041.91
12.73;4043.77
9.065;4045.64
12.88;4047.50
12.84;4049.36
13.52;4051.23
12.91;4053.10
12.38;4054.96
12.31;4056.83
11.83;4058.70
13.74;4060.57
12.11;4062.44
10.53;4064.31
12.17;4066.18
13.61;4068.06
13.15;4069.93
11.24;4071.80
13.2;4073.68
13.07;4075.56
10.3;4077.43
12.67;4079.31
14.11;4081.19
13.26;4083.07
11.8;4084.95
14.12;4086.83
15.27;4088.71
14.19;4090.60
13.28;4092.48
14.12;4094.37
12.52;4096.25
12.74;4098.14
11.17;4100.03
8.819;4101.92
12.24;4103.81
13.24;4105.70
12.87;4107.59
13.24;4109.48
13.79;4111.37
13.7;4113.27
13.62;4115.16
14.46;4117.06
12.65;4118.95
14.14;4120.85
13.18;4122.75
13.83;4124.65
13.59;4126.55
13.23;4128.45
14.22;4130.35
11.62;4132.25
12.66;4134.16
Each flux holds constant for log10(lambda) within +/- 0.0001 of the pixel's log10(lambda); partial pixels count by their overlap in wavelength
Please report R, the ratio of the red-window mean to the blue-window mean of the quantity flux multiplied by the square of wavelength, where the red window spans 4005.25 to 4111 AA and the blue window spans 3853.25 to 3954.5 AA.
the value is 1.6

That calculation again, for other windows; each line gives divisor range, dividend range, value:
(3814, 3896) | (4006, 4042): 1.61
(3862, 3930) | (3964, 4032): 1.22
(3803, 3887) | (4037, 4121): 1.60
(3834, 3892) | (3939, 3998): 1.07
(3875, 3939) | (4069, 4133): 1.69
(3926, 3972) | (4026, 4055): 1.97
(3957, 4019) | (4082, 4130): 1.35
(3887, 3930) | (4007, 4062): 1.43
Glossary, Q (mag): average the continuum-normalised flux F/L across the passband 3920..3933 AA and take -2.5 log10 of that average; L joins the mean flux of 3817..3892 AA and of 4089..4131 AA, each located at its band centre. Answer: 0.45 mag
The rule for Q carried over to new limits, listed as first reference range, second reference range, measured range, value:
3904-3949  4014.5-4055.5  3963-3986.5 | 0.28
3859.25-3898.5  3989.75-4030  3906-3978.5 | 0.36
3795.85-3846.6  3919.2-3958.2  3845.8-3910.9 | -0.21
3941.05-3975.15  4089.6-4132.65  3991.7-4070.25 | -0.22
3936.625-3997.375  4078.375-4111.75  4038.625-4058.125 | -0.09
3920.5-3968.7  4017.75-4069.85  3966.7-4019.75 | -0.10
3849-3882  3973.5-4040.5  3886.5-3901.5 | 0.08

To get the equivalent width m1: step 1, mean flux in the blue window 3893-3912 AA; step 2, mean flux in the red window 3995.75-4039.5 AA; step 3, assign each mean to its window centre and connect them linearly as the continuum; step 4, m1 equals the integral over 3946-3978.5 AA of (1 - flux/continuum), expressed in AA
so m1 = 9.6 AA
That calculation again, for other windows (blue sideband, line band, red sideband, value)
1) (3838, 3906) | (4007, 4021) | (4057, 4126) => -1.5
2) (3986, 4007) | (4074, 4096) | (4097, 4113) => -1.8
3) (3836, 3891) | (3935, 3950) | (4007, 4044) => 5.3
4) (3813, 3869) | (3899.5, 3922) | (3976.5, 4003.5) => -0.4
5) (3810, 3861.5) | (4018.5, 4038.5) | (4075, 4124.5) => -1.9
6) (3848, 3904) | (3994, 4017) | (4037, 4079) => -1.5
